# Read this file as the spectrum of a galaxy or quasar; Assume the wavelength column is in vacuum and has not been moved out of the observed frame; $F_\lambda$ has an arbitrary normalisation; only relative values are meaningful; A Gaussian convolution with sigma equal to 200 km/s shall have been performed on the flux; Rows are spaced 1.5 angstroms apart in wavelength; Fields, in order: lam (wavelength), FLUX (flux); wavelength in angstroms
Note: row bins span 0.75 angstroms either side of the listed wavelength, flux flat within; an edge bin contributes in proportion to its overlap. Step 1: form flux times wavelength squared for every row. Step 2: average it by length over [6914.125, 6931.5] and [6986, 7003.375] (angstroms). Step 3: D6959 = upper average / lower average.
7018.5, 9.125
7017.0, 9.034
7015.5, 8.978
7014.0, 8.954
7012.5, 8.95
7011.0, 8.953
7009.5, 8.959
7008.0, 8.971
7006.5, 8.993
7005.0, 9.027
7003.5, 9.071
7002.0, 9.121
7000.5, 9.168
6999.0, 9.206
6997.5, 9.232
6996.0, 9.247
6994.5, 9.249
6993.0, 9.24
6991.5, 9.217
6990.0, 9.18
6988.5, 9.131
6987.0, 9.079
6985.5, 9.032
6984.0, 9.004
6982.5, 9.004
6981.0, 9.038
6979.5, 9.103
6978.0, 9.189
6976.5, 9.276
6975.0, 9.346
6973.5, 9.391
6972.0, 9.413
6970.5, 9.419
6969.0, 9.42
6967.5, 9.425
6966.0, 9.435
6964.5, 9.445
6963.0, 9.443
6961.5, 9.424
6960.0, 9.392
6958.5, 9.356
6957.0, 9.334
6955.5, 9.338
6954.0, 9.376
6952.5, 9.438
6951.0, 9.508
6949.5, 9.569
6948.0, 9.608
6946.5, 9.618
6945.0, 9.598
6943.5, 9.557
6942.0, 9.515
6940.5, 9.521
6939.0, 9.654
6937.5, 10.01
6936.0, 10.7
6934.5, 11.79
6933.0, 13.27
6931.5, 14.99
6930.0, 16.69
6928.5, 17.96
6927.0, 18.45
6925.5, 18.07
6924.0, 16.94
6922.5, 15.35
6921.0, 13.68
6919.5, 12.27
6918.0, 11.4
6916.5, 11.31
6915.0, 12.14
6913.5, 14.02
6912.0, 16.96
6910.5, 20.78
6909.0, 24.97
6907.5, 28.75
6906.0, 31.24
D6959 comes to 0.6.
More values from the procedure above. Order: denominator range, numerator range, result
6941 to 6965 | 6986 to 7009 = 0.98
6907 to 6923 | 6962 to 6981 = 0.58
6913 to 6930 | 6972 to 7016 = 0.63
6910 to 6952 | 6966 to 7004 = 0.73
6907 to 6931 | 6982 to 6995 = 0.56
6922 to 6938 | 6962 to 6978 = 0.63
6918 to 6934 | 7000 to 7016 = 0.60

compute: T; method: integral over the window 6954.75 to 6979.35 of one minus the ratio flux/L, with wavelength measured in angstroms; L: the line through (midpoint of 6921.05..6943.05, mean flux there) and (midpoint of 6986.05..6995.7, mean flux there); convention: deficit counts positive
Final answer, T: 3.63 angstroms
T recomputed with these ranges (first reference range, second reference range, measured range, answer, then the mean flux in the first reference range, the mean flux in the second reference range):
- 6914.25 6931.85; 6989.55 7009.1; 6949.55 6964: 3.46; 14.9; 9.14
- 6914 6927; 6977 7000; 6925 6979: 5.48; 14.2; 9.15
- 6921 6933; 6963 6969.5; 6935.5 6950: 4.16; 16.5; 9.43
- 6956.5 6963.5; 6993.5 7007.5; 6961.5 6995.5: 0.09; 9.39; 9.14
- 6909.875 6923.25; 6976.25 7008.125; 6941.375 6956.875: 3.20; 14.2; 9.13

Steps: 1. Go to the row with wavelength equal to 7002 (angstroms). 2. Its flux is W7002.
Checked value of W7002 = 9.121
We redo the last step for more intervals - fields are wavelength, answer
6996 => 9.247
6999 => 9.206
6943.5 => 9.557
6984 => 9.004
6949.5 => 9.569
